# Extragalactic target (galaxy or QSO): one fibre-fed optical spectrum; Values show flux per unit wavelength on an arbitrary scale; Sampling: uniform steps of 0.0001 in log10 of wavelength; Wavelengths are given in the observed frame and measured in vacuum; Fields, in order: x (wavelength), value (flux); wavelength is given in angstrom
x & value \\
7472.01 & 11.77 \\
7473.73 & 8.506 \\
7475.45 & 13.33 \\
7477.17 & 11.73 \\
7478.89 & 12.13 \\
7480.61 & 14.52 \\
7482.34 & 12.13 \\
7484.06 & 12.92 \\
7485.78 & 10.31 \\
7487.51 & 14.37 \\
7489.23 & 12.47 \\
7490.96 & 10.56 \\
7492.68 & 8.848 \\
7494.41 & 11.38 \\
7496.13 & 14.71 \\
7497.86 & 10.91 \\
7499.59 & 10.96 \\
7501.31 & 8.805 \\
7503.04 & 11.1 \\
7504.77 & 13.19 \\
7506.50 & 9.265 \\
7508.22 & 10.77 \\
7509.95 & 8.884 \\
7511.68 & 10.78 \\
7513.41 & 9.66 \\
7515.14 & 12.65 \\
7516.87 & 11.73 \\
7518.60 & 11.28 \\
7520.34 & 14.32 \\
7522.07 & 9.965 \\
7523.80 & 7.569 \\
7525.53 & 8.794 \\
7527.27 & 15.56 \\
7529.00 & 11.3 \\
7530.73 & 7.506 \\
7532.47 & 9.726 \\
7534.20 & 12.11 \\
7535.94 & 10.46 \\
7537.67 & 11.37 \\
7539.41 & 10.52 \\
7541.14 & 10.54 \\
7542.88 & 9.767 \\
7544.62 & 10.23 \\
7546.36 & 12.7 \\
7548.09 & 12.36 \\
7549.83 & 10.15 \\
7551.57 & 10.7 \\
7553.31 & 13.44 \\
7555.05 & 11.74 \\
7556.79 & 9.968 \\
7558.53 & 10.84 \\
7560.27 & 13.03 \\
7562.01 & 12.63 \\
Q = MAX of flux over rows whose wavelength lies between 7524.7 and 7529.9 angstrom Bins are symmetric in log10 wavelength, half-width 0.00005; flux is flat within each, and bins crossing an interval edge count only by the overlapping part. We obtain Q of 15.56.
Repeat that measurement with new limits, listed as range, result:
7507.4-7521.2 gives 14.32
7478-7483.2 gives 14.52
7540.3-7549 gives 12.7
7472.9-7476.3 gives 13.33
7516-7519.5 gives 11.73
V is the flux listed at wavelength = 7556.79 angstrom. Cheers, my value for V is 9.968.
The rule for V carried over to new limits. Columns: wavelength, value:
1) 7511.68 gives 10.78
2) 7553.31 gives 13.44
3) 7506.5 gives 9.265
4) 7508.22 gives 10.77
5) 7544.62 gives 10.23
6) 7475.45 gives 13.33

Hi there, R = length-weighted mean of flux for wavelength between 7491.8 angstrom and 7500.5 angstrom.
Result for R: 11.4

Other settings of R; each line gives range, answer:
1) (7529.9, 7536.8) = 9.95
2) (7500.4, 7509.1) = 10.6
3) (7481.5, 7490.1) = 12.4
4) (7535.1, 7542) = 10.7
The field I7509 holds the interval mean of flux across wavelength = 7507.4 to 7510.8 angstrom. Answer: 9.82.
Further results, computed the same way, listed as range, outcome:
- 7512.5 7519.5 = 11.3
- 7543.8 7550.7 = 11.4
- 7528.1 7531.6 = 9.48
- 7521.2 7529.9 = 10.6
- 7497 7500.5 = 10.9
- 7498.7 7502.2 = 9.9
